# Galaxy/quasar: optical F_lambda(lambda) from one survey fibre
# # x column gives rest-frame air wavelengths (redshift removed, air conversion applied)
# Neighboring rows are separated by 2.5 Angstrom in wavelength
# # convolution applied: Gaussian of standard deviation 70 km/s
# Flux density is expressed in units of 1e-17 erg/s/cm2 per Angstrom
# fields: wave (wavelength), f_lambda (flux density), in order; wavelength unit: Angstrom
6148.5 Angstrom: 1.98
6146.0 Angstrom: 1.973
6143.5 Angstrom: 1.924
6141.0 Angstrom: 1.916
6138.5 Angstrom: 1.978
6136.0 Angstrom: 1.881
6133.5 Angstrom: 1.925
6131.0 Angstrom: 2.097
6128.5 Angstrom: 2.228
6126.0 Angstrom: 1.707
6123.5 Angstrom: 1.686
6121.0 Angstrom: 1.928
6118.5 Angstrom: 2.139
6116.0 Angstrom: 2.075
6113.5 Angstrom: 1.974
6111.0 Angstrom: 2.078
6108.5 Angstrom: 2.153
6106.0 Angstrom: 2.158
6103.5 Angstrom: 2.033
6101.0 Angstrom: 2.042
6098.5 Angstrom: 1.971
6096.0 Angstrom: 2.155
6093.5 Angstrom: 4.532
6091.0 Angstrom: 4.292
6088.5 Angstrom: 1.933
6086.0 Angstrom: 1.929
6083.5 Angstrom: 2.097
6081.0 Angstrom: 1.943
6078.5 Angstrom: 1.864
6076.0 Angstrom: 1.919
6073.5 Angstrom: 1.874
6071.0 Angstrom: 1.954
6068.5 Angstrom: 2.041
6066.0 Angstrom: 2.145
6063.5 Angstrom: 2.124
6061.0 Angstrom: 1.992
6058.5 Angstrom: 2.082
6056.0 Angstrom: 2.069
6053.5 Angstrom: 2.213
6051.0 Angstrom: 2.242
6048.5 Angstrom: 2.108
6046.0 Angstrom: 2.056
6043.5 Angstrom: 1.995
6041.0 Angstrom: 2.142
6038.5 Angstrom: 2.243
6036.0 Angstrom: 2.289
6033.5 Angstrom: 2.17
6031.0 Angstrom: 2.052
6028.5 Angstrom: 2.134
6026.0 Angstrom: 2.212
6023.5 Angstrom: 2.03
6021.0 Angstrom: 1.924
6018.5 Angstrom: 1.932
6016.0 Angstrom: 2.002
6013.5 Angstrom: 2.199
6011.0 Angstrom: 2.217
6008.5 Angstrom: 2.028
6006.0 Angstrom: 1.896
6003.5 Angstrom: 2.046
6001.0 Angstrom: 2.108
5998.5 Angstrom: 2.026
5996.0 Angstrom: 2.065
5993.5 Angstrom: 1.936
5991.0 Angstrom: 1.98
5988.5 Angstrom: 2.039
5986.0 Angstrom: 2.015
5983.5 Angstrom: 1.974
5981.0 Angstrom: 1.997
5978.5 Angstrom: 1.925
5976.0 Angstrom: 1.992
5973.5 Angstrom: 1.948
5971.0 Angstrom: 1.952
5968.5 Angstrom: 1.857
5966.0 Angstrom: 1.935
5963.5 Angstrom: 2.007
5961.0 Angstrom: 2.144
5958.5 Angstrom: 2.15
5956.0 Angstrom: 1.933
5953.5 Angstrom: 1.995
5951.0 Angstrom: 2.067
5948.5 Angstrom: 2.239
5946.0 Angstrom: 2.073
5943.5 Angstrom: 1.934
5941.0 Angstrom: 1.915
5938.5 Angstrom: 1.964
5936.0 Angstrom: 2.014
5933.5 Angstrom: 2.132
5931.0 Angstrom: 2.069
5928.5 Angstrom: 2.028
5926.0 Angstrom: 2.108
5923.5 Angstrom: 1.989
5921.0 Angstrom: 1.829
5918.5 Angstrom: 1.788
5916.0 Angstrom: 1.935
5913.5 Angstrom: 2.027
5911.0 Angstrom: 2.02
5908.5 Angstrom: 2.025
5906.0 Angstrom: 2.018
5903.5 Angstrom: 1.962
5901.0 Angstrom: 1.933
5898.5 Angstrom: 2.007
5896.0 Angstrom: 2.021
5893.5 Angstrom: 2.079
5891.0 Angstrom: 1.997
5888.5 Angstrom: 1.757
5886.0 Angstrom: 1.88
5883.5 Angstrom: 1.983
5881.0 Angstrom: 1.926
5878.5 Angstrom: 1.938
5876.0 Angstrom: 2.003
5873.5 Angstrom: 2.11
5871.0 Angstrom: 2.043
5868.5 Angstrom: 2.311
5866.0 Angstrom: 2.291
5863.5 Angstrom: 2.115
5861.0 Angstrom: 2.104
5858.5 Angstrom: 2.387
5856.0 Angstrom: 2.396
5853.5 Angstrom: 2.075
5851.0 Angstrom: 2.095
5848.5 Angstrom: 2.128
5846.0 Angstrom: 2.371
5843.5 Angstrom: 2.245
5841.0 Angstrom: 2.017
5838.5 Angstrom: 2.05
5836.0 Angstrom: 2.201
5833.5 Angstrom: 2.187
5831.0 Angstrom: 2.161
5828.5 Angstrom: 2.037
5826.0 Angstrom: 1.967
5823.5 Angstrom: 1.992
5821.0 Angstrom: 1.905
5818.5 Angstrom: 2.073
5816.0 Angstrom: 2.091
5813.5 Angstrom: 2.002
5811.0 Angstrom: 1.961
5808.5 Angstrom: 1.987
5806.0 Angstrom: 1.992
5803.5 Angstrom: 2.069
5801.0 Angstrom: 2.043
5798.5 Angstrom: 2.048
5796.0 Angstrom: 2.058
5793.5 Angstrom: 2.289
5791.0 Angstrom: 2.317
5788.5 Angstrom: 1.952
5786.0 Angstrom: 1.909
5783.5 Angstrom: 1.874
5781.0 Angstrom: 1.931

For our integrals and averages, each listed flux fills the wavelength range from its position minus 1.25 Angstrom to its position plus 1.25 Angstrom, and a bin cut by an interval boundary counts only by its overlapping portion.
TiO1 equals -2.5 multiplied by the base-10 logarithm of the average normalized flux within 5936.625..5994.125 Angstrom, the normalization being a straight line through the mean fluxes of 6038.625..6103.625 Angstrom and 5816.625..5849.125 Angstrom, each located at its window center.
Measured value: 0.09 mag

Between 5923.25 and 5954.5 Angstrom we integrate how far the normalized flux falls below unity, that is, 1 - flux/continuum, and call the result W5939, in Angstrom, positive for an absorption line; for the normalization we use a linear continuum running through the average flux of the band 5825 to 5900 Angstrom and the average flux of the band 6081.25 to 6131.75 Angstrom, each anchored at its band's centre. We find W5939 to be 1.51 Angstrom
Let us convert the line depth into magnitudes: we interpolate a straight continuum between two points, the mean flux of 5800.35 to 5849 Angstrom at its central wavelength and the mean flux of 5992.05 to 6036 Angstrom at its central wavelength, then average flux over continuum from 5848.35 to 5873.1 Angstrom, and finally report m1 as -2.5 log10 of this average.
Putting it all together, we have -0.063 mag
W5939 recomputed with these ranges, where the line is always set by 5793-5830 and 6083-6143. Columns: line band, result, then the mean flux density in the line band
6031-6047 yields 0.1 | 2.14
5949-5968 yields 0.7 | 2.03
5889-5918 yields 1.3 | 1.99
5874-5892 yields 1.2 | 1.93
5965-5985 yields 1.6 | 1.95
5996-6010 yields 0.7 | 2.03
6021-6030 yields 0.2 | 2.1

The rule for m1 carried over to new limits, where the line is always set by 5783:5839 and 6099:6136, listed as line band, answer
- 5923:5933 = -0.01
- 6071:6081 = 0.06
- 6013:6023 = 0.01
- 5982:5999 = 0.01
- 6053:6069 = -0.04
